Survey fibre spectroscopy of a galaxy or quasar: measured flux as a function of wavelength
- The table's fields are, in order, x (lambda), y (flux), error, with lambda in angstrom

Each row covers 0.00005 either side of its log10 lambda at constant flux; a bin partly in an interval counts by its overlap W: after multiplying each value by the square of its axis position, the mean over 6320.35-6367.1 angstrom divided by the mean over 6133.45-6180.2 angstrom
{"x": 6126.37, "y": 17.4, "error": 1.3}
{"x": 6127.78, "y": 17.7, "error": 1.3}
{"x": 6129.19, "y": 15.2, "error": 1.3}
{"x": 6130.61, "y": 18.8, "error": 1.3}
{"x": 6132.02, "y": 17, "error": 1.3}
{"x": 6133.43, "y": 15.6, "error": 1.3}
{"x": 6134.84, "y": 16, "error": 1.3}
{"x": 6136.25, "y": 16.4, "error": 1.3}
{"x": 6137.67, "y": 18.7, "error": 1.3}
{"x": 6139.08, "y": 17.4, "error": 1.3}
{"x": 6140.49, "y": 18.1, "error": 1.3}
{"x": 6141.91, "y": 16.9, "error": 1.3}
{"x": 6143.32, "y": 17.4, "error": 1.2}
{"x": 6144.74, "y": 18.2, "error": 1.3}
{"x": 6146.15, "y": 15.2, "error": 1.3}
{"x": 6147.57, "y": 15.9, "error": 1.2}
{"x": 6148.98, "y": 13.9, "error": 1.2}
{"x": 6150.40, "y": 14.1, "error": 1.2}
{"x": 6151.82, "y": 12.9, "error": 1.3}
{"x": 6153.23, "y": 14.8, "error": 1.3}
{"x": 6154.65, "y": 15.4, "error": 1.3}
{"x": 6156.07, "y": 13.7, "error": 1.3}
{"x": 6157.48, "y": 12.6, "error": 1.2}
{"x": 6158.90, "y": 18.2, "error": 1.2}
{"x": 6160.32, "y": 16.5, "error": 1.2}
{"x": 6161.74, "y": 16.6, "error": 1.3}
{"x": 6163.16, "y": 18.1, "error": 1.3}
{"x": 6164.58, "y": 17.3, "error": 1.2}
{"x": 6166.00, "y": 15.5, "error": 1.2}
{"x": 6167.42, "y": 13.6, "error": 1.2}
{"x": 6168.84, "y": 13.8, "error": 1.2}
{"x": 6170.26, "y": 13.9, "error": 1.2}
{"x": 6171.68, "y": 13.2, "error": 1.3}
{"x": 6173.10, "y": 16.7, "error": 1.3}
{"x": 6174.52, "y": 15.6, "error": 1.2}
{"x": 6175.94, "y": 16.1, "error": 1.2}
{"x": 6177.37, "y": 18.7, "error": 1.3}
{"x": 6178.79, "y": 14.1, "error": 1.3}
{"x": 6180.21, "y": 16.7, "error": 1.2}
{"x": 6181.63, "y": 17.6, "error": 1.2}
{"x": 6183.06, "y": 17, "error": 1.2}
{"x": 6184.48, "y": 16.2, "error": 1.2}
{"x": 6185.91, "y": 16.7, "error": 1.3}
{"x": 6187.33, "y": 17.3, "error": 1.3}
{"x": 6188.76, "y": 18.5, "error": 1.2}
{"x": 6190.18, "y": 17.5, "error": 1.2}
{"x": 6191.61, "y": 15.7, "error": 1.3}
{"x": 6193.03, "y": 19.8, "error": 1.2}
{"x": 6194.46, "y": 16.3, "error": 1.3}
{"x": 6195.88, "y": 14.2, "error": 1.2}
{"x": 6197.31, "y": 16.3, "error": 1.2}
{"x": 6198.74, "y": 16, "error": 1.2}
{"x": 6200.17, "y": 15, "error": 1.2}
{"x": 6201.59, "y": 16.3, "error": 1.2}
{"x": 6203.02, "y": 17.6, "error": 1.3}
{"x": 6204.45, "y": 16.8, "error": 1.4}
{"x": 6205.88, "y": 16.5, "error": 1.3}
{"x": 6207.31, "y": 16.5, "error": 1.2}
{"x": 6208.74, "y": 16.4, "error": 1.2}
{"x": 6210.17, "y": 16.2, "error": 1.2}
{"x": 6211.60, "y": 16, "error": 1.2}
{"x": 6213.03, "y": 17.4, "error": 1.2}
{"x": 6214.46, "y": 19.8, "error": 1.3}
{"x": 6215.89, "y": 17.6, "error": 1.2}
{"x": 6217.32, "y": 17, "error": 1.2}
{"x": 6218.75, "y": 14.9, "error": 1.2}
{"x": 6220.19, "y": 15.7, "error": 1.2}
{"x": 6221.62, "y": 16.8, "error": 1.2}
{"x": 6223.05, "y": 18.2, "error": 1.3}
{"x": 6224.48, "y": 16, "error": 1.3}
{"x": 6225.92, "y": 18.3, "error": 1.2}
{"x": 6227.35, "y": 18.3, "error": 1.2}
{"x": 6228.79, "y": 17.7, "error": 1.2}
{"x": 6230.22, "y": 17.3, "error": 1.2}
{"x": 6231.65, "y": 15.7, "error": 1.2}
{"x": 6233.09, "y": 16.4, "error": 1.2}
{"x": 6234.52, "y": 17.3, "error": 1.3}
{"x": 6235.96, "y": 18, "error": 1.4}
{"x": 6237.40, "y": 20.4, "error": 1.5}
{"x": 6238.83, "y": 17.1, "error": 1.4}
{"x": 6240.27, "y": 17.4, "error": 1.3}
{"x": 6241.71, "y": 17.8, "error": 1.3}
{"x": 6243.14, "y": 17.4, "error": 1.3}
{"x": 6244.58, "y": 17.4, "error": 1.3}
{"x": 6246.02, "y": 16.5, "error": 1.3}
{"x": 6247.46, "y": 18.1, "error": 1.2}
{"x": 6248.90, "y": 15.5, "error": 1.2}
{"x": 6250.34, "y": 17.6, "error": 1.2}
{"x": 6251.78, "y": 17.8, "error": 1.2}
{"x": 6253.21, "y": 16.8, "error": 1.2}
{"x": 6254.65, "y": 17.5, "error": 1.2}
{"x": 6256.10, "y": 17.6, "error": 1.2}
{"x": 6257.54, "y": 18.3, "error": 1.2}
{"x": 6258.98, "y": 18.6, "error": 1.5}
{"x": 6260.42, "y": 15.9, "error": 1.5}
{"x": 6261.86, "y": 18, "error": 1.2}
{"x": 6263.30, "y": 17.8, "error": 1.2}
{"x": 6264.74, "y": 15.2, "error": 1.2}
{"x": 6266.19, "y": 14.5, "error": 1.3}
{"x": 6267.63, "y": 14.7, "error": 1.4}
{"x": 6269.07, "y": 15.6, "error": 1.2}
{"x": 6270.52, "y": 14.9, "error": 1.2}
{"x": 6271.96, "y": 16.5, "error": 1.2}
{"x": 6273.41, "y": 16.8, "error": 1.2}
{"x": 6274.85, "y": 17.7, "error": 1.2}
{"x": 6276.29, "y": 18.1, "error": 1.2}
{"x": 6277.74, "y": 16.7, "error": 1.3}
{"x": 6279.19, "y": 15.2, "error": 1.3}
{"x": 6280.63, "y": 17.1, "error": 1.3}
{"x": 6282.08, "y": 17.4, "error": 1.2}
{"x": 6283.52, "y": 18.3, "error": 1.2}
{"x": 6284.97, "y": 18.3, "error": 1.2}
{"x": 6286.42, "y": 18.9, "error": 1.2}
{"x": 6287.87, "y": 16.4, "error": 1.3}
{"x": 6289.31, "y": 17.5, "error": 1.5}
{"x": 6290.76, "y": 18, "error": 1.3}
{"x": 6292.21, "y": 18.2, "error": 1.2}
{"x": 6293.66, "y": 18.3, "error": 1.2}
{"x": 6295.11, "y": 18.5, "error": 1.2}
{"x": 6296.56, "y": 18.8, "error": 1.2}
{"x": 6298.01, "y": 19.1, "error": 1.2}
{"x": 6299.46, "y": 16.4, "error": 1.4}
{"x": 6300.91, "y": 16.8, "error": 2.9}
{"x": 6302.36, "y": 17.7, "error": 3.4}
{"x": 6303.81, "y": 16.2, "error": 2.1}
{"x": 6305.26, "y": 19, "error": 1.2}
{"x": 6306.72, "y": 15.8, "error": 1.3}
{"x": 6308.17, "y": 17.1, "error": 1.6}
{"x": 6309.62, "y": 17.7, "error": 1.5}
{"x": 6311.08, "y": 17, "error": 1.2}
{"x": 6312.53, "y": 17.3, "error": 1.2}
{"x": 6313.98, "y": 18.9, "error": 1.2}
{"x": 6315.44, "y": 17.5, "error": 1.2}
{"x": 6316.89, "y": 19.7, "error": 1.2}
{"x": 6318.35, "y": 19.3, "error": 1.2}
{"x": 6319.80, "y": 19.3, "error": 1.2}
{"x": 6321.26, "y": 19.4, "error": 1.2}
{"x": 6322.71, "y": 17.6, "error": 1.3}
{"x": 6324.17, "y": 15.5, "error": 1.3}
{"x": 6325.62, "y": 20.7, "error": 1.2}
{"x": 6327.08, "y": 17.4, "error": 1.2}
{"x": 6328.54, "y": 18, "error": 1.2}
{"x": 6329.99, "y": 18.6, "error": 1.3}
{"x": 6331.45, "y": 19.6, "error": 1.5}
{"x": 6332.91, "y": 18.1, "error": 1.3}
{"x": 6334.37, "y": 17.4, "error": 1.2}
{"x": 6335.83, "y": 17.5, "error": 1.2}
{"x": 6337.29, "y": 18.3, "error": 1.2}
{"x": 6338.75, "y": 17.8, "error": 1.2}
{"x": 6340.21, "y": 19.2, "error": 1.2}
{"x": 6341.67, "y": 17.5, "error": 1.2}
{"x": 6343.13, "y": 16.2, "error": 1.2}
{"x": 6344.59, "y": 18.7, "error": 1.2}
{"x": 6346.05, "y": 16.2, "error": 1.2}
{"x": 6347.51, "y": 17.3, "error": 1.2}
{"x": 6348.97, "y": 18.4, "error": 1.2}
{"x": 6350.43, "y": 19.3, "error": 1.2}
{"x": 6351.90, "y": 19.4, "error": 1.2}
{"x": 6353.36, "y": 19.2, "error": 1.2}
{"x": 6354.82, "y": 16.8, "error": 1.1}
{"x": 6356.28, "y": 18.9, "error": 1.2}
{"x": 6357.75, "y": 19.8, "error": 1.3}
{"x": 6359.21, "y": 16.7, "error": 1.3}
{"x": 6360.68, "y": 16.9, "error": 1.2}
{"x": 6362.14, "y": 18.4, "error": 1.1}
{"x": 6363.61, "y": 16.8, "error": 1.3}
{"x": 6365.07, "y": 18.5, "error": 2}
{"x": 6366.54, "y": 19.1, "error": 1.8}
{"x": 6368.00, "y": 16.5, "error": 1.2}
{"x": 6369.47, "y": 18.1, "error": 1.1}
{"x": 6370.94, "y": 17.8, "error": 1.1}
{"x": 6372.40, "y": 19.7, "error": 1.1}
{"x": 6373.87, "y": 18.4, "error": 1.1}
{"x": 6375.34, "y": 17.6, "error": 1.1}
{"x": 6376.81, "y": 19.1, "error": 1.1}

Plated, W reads 1.22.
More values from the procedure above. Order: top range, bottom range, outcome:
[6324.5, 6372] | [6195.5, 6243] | 1.11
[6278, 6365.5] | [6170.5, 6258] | 1.10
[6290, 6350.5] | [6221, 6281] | 1.08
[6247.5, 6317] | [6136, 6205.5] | 1.11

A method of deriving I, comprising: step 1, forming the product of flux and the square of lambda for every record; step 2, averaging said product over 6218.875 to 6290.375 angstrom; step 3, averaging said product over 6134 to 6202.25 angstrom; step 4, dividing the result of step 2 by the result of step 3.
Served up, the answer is 1.09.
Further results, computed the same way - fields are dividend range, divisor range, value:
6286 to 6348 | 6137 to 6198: 1.17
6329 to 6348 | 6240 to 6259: 1.06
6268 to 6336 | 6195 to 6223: 1.10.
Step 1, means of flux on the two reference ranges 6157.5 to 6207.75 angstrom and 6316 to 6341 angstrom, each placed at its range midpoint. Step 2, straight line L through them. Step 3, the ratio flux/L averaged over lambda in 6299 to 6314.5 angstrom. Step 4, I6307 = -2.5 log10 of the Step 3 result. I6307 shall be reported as 0.05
